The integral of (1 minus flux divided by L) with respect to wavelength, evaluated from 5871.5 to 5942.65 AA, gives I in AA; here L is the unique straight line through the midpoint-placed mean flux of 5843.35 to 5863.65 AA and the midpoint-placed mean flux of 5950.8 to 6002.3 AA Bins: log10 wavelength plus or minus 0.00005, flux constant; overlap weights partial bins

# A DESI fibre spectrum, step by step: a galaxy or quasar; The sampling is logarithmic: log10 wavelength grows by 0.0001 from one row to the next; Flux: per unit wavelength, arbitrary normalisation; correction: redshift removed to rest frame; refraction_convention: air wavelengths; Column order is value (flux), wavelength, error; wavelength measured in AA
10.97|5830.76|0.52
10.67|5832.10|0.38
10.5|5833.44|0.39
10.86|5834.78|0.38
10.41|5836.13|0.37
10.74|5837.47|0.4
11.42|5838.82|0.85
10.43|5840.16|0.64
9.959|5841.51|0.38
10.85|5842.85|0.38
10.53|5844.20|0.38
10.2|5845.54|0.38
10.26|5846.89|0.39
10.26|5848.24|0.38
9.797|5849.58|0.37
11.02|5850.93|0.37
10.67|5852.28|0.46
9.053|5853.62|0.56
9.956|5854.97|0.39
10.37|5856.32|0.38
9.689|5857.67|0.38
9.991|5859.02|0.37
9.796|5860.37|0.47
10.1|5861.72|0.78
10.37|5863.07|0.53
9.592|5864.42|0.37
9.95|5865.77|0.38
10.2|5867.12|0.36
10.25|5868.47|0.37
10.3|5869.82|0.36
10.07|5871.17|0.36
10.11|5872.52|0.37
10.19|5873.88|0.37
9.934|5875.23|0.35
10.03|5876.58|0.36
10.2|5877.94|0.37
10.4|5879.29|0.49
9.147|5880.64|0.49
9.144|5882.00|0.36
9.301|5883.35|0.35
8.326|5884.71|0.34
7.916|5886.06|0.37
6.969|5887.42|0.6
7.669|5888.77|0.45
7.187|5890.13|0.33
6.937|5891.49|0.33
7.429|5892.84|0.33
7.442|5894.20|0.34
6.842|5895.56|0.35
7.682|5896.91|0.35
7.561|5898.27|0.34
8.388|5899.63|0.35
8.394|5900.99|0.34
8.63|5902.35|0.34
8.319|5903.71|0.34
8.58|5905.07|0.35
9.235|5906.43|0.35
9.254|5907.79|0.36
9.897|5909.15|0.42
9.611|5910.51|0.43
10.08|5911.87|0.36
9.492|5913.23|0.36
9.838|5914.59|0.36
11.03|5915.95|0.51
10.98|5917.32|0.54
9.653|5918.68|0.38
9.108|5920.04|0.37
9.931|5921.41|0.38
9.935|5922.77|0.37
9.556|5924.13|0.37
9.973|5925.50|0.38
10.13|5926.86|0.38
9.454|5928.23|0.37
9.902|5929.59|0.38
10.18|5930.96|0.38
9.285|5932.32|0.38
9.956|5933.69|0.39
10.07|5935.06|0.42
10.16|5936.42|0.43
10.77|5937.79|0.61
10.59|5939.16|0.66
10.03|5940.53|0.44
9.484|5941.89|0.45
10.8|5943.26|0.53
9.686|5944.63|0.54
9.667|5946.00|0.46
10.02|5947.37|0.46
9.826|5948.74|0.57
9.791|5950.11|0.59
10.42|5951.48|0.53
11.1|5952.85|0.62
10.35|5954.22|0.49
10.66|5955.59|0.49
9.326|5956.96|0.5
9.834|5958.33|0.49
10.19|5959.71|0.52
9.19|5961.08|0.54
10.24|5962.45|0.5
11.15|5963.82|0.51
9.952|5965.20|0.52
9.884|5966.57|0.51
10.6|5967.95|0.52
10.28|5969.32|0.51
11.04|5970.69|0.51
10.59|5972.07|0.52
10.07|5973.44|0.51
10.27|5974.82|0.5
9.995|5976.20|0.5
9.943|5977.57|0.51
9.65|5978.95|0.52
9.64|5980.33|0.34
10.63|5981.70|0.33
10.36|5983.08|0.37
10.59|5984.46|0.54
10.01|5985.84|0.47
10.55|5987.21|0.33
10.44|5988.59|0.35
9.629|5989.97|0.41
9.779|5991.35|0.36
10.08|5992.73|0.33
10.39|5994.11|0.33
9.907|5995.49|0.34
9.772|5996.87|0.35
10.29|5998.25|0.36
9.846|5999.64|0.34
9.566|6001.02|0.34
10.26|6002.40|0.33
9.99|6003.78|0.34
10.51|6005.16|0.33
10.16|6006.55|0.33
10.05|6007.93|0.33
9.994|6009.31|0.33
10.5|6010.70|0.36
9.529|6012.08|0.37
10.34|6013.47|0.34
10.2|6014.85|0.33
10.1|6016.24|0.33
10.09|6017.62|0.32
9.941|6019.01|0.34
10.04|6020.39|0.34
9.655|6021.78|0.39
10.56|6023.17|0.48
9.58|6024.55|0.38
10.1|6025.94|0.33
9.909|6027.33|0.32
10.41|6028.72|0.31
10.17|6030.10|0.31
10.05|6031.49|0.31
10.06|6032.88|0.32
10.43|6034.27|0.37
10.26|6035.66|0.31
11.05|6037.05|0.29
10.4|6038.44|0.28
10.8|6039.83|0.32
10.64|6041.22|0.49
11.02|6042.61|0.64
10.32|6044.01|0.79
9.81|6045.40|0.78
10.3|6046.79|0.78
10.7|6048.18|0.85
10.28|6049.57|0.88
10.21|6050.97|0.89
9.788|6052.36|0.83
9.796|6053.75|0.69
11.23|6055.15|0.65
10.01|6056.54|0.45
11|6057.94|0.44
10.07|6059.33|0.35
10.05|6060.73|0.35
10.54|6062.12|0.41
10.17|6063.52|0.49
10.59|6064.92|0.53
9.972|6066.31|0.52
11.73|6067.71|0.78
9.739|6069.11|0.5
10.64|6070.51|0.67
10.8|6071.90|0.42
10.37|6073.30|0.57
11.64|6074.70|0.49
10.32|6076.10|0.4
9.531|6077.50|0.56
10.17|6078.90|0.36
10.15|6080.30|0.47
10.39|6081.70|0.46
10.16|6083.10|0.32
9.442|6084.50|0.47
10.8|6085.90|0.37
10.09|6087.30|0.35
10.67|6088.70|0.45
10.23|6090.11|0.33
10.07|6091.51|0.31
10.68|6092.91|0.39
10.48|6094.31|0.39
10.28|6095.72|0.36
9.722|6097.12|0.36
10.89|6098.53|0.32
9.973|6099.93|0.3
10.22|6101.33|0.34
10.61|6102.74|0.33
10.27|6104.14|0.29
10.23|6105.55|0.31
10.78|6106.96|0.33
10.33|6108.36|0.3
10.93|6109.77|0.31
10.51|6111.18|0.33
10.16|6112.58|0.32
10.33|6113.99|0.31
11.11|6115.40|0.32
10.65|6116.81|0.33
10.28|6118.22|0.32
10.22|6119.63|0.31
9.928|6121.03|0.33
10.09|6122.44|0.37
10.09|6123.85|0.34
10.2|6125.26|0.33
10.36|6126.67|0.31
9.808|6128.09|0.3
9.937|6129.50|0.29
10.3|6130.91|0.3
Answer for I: 6.4 AA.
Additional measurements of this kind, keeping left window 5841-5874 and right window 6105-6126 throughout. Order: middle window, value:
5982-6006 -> 0.3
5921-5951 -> 0.7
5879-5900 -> 4.5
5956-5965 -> 0.2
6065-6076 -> -0.3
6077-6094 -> 0.2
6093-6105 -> 0.1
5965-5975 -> -0.1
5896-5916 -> 2.4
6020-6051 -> 0.0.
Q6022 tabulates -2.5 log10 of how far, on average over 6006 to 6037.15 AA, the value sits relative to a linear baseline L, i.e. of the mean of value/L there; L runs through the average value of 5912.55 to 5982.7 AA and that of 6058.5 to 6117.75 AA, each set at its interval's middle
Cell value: 0.01 mag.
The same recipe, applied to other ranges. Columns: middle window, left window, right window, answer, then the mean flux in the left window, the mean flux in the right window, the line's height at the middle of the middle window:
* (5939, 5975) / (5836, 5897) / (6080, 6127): -0.04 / 9.55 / 10.3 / 9.85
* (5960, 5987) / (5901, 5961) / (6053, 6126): -0.02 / 9.86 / 10.4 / 9.99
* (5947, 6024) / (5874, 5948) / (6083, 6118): -0.05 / 9.27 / 10.4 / 9.71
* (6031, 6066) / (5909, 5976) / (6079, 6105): -0.02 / 10.1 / 10.3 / 10.2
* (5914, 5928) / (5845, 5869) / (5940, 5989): 0.02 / 10.1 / 10.2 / 10.1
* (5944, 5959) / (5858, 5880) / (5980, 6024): 0.00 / 10.1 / 10.1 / 10.1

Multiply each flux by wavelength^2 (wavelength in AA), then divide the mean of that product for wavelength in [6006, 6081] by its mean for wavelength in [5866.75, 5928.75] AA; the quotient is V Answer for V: 1.18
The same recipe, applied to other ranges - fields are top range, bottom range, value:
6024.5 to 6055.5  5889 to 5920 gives 1.24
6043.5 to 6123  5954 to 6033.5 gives 1.05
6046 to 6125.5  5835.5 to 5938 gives 1.16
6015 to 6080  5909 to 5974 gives 1.06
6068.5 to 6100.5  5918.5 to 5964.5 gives 1.08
